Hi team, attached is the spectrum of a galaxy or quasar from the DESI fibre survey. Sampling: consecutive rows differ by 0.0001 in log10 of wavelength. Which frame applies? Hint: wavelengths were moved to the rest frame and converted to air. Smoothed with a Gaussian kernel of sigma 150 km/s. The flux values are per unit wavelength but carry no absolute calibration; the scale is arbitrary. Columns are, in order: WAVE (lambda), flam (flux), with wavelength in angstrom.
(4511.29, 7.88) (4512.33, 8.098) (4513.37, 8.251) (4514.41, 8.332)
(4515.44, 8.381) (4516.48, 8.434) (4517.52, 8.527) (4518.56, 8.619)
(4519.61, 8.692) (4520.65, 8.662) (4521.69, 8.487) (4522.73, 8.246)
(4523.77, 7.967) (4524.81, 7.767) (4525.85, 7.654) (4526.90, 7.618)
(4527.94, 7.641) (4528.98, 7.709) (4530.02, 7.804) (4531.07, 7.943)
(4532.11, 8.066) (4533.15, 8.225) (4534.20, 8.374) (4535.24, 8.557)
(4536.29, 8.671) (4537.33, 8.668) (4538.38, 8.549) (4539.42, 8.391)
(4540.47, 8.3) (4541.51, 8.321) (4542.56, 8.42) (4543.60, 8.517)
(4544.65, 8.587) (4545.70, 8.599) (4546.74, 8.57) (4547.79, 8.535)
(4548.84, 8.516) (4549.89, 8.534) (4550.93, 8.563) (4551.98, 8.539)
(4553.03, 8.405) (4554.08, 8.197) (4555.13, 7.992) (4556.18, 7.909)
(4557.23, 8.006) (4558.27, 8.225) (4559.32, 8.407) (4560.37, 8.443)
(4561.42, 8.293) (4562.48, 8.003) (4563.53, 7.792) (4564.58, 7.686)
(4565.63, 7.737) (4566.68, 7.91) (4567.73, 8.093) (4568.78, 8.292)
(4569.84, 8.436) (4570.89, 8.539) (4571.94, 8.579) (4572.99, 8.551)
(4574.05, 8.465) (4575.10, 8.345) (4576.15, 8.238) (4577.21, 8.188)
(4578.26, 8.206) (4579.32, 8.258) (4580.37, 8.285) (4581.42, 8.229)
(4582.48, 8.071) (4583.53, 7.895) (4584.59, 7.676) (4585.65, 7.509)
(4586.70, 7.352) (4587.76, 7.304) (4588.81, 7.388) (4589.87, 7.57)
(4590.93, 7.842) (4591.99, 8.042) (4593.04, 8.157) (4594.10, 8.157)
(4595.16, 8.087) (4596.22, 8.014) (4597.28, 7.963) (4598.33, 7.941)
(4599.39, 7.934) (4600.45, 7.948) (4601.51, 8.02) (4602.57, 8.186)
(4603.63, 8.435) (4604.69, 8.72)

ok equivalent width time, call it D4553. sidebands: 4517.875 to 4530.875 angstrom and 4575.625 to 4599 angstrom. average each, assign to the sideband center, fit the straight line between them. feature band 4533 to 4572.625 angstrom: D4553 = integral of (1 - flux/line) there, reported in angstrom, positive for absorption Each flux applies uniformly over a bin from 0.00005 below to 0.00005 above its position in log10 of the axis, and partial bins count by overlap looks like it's -1.6 angstrom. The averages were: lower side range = 8.07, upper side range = 7.93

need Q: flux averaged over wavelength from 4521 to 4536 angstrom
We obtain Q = 8.02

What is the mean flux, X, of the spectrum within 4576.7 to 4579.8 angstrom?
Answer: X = 8.21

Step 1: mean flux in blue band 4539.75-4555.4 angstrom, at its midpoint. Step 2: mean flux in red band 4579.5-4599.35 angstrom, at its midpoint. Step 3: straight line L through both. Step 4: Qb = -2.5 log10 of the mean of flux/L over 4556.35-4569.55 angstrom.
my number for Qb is 0.02 mag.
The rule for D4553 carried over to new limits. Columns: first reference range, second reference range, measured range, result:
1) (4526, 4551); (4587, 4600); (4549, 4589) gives -0.35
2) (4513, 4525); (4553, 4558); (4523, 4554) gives -0.20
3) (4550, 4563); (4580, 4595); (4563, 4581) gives -0.39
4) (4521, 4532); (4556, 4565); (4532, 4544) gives -0.70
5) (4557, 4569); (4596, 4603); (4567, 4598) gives -0.08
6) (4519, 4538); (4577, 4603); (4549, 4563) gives -0.39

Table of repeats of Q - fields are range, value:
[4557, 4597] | 8.06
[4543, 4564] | 8.33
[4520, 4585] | 8.23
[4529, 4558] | 8.35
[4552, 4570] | 8.11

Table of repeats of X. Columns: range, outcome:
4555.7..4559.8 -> 8.15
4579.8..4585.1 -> 8.04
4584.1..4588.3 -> 7.47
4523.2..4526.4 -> 7.8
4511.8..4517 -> 8.31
